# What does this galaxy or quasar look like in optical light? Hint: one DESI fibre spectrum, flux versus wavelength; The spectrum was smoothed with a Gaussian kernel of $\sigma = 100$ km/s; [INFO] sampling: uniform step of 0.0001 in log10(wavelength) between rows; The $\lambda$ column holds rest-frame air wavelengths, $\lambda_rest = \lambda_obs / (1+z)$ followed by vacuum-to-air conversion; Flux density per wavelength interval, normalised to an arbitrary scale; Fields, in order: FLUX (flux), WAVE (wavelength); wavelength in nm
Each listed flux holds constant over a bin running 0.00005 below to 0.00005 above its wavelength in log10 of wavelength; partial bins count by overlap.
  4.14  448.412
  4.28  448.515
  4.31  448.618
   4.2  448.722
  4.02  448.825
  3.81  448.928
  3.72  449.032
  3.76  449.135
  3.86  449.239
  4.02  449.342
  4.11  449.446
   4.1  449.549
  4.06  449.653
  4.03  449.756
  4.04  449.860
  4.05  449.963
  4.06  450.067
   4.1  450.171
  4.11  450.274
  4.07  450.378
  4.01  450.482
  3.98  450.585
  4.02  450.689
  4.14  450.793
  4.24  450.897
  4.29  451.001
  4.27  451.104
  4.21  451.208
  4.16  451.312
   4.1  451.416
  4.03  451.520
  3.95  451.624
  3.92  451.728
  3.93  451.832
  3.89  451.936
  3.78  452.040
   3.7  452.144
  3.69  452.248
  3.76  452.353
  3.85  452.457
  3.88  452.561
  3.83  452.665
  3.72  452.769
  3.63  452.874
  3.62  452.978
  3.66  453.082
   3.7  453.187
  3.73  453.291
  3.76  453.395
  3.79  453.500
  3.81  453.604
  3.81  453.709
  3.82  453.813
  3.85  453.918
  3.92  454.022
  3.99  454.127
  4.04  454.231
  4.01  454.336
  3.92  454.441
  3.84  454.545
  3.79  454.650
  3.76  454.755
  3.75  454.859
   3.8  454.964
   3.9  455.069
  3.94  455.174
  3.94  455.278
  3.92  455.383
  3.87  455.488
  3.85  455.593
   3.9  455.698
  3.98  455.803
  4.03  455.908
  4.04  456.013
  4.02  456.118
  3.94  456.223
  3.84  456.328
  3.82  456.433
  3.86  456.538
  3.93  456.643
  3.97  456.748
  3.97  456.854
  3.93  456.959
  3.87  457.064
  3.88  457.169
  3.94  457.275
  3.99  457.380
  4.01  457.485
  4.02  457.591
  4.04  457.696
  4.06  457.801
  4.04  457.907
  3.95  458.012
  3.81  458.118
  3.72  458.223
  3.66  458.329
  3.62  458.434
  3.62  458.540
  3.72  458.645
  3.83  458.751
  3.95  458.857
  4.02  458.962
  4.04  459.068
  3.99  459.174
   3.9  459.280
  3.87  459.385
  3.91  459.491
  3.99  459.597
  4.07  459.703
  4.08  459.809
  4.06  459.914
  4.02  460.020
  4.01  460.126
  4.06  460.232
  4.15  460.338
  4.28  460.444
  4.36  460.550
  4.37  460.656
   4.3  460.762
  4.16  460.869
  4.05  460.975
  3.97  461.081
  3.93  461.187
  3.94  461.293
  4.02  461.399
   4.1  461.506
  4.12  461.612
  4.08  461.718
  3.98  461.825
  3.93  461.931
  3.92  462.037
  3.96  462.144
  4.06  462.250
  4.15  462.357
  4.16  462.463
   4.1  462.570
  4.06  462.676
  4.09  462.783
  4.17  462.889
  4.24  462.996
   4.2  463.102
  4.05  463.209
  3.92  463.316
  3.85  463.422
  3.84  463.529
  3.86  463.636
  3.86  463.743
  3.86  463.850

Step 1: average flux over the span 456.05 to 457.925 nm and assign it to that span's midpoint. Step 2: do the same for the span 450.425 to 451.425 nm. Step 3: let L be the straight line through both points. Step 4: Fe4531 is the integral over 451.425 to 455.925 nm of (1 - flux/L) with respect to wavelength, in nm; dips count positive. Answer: 0.23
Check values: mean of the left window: 4.14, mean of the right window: 3.95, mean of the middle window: 3.84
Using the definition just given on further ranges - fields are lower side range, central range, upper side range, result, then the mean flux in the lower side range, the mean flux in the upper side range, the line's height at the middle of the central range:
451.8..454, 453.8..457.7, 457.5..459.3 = -0.09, 3.77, 3.88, 3.83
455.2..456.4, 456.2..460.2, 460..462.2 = 0.08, 3.94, 4.08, 4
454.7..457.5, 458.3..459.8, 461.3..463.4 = 0.04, 3.91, 4.06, 3.98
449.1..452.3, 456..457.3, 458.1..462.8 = 0.03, 4.02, 4.01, 4.01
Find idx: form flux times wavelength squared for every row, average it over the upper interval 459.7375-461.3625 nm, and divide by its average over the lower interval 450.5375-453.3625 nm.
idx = 1.1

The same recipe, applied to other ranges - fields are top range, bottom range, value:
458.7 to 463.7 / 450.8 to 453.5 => 1.08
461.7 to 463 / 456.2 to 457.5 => 1.06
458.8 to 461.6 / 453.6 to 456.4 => 1.07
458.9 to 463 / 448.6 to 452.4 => 1.06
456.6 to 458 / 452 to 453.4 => 1.09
